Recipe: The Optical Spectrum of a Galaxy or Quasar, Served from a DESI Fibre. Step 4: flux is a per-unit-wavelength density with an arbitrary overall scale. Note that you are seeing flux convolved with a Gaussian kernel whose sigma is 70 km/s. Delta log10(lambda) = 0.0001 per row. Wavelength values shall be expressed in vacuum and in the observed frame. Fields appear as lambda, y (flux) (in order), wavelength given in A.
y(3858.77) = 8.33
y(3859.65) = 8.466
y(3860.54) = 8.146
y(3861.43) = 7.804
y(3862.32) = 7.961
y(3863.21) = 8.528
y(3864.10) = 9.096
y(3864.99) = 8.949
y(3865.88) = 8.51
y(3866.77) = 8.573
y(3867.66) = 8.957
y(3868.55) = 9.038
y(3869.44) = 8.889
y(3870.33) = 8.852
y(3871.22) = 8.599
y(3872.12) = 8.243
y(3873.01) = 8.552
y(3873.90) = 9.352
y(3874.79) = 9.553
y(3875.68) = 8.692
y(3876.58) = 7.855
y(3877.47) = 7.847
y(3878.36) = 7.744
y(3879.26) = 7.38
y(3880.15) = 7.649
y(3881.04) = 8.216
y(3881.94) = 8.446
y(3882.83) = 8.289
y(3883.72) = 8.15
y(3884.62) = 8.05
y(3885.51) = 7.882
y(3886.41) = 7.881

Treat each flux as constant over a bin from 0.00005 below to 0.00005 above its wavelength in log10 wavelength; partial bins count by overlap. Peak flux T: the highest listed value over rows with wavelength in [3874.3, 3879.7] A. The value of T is 9.553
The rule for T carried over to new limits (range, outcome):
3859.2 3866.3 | 9.096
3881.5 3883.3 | 8.446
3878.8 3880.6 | 7.649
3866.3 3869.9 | 9.038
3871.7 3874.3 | 9.352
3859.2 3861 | 8.466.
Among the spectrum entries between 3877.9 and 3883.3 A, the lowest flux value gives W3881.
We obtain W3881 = 7.38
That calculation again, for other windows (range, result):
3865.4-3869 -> 8.51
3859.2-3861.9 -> 7.804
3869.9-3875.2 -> 8.243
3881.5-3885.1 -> 8.05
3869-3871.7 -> 8.599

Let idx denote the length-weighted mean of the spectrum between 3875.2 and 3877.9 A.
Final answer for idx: 8.14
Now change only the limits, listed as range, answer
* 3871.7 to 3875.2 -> 8.94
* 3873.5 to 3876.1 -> 9.22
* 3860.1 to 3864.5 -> 8.29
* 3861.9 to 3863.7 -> 8.27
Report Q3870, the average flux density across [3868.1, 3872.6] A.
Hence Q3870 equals 8.72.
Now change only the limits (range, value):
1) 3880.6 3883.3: 8.32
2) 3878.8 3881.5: 7.73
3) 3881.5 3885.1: 8.25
